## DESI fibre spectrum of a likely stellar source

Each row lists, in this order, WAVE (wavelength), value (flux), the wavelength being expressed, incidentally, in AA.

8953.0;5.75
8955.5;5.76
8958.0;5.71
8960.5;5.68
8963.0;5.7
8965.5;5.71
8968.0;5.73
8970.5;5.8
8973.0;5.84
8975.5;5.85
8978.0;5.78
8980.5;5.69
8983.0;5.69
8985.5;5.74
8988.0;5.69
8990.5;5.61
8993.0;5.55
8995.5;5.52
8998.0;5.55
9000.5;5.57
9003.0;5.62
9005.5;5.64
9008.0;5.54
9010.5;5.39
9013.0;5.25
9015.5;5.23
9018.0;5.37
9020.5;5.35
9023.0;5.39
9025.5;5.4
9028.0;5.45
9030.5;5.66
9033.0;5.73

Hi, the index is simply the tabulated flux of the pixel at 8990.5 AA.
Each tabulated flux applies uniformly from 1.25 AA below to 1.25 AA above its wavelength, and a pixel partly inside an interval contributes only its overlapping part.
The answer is 5.61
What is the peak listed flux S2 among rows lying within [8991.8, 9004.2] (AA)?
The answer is 5.62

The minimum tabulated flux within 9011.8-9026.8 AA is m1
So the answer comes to 5.23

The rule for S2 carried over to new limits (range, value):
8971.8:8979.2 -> 5.85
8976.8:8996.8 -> 5.78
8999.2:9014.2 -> 5.64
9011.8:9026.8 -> 5.4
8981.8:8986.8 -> 5.74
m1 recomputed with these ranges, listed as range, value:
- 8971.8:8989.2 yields 5.69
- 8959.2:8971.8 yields 5.68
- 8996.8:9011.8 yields 5.39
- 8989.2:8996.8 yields 5.52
